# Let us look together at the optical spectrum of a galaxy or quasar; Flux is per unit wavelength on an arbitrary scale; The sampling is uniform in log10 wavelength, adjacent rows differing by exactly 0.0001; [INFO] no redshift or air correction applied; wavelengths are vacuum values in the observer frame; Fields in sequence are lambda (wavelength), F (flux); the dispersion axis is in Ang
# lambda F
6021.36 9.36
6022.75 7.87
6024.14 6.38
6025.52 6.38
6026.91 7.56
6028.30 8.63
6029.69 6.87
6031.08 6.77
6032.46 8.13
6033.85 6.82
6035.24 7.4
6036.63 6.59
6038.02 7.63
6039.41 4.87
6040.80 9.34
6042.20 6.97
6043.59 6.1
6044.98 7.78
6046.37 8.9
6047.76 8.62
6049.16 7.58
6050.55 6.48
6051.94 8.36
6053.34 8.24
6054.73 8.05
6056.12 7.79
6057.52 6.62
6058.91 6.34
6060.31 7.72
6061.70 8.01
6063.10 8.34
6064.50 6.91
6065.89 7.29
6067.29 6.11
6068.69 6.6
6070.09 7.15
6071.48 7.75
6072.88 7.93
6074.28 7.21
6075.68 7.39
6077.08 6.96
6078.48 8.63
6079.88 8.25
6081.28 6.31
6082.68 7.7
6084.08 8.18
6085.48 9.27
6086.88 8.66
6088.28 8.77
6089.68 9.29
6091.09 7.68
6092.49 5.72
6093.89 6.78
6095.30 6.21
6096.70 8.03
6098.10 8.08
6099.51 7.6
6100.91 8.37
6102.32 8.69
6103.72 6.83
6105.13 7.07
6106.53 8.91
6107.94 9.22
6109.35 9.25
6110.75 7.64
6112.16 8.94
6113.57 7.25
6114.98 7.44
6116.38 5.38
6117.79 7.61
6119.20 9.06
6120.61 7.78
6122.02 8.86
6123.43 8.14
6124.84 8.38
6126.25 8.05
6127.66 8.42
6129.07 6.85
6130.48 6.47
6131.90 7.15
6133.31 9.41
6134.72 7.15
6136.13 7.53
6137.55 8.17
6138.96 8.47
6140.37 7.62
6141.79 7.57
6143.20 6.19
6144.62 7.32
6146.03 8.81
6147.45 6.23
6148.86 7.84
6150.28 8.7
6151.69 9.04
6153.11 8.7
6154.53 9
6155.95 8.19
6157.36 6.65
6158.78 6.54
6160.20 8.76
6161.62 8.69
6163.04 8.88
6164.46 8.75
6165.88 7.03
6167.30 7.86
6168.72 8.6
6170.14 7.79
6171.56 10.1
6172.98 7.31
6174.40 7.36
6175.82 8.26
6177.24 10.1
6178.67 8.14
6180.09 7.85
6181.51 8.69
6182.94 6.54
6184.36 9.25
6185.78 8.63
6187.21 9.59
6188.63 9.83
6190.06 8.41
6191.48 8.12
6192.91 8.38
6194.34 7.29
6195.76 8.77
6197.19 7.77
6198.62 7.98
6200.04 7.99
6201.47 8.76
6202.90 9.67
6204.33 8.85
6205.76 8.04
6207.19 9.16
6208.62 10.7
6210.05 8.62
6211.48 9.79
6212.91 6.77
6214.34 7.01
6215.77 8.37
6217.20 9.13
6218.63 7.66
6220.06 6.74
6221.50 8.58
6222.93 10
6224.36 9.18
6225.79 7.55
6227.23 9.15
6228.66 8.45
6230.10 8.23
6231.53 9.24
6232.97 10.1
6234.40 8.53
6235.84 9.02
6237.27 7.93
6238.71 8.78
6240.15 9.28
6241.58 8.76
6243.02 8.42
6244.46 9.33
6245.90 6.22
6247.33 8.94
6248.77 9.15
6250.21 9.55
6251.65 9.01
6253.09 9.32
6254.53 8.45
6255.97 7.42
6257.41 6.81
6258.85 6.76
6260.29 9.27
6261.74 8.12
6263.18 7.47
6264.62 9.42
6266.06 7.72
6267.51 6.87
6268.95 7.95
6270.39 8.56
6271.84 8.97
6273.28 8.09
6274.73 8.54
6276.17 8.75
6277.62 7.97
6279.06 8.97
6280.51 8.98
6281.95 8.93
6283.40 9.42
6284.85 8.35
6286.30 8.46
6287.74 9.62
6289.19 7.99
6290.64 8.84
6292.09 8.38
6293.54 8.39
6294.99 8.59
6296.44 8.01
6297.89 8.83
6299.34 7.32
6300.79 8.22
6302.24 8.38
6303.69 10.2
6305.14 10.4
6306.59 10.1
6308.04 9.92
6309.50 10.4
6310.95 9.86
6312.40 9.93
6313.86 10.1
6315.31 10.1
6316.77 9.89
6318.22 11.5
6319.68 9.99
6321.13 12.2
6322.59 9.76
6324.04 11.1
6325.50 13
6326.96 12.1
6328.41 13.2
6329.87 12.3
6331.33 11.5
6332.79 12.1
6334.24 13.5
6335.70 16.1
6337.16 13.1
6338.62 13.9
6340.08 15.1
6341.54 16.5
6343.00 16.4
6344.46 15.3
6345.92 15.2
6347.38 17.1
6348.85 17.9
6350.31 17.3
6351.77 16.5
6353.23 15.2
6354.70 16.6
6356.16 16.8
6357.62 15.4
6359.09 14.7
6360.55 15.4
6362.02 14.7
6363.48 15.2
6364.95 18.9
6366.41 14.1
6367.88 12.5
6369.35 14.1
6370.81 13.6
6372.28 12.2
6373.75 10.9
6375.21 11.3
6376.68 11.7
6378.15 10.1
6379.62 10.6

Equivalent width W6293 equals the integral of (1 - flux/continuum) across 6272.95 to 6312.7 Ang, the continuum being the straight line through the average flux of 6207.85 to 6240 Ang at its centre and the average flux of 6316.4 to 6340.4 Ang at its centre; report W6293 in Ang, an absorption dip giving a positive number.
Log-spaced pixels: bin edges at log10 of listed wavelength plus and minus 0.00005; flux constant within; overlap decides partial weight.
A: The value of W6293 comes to 7.8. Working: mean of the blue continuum 8.63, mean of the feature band 8.92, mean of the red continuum 12.4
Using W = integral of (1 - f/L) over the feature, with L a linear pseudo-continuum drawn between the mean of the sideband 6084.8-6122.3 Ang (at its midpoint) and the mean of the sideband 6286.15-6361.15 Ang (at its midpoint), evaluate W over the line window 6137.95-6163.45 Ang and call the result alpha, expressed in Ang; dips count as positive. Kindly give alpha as 2.5 Ang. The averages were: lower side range 7.93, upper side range 12.1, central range 7.95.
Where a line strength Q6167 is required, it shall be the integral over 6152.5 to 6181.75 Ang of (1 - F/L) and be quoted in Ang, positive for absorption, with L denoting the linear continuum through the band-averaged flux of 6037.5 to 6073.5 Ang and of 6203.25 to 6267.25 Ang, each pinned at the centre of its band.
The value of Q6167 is -0.5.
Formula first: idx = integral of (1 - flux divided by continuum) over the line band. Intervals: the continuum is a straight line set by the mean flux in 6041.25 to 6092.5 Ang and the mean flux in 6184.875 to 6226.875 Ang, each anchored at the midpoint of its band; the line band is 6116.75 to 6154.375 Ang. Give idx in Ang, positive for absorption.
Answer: 0.9 Ang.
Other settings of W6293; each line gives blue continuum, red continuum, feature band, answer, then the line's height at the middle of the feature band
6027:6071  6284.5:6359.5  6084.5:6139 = 3.4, 8.44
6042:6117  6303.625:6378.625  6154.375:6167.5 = 2.0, 9.4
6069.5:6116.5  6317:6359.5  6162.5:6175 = 2.0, 9.77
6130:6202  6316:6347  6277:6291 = 3.5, 11.7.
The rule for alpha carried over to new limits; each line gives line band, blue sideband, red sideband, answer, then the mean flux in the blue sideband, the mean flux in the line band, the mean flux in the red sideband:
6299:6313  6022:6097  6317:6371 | 4.04 Ang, 7.48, 9.53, 14.3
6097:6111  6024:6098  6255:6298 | -0.95 Ang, 7.49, 8.18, 8.34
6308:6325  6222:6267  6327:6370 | 3.36 Ang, 8.56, 10.4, 15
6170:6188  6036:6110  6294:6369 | 2.39 Ang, 7.64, 8.46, 12.8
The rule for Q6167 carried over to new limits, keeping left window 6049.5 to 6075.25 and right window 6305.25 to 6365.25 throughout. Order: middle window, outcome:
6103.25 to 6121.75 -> 1.3 Ang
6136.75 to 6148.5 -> 2.1 Ang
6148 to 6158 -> 1.2 Ang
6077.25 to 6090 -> -0.6 Ang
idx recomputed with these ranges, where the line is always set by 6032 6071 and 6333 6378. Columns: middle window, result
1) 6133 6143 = 1.7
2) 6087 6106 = 1.8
